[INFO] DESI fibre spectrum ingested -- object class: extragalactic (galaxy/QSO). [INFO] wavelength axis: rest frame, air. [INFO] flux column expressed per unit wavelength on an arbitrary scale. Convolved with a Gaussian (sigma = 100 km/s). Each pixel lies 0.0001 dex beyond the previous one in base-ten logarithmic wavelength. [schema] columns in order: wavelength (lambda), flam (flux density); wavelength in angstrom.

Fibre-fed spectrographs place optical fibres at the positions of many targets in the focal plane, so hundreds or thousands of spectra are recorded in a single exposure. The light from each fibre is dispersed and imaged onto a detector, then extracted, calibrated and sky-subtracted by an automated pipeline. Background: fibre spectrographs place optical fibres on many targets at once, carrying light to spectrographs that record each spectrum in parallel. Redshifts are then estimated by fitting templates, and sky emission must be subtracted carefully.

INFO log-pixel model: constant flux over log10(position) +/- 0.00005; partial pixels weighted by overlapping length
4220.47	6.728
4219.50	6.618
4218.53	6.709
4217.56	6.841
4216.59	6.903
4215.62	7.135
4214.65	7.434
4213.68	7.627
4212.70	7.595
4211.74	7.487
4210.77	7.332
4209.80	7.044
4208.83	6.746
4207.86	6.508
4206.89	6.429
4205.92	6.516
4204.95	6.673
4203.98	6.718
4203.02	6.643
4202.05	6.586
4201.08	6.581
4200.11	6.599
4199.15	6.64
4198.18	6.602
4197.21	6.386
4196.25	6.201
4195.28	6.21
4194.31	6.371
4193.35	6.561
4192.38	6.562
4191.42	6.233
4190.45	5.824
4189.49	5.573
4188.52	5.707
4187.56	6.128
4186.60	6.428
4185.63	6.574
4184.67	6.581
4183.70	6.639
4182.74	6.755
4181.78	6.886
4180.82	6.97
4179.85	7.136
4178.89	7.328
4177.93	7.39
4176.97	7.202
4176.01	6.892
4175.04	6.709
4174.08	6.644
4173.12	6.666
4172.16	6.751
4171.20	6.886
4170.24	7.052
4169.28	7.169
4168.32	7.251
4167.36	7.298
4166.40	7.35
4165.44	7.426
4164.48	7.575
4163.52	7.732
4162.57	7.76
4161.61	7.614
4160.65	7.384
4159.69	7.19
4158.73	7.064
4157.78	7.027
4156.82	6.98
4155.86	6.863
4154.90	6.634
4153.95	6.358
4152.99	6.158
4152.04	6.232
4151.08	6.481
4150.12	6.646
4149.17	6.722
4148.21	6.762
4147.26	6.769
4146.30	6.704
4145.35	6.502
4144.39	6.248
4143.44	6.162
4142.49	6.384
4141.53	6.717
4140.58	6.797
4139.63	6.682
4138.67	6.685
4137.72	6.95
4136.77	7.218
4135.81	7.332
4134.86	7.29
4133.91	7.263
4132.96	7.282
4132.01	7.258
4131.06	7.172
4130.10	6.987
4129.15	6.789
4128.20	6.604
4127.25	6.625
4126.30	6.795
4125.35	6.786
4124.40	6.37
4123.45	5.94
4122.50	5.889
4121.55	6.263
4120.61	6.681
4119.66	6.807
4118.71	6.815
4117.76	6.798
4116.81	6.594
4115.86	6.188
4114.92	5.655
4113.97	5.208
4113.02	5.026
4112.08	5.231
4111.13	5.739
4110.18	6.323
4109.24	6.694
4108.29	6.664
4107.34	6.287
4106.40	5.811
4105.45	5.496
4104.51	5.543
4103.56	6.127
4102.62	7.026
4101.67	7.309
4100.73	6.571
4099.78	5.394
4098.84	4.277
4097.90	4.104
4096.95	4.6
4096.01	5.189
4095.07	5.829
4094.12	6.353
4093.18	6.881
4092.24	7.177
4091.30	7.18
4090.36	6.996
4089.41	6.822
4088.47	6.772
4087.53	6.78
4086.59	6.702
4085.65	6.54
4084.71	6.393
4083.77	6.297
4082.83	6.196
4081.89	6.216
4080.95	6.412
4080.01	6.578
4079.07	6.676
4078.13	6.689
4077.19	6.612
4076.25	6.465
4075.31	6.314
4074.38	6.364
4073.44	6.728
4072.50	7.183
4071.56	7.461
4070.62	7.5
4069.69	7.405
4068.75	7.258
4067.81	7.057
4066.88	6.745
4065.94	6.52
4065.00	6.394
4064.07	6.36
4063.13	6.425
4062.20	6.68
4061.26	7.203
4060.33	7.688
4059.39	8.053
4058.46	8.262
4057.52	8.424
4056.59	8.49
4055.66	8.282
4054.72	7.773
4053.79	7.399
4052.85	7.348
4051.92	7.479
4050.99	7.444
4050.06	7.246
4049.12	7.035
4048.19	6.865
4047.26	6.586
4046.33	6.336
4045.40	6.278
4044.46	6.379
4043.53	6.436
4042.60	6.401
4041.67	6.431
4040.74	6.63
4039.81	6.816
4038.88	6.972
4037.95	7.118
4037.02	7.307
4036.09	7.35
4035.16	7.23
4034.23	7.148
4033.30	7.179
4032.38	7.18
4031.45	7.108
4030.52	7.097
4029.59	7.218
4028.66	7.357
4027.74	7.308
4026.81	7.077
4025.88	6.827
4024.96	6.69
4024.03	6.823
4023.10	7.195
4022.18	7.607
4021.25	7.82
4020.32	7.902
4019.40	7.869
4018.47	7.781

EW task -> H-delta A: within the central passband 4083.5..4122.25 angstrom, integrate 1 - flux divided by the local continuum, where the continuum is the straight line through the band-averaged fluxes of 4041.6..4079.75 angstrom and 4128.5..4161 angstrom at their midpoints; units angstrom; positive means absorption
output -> 4.2 angstrom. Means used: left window 7.04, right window 6.81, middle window 6.17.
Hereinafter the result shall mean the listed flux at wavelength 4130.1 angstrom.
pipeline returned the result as 6.987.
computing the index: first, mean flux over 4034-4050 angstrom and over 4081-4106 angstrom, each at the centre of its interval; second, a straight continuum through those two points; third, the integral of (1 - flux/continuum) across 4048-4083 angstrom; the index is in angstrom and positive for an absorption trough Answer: -3.1 angstrom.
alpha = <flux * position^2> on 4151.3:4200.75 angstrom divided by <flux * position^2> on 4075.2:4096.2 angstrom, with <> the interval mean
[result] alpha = 1.08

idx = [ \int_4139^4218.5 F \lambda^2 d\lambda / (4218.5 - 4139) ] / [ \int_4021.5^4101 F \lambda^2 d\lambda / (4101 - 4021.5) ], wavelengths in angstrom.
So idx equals 1.1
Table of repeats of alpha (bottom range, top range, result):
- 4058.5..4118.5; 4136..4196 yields 1.10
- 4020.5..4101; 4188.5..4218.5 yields 1.05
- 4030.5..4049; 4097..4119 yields 0.89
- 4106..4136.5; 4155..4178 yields 1.13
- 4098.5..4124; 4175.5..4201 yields 1.11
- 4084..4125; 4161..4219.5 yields 1.15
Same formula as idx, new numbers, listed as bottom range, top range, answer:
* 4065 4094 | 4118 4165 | 1.04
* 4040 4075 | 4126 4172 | 1.02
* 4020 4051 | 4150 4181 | 1.07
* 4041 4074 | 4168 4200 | 0.99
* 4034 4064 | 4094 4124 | 0.86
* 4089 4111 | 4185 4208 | 1.10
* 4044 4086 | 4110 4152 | 0.97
